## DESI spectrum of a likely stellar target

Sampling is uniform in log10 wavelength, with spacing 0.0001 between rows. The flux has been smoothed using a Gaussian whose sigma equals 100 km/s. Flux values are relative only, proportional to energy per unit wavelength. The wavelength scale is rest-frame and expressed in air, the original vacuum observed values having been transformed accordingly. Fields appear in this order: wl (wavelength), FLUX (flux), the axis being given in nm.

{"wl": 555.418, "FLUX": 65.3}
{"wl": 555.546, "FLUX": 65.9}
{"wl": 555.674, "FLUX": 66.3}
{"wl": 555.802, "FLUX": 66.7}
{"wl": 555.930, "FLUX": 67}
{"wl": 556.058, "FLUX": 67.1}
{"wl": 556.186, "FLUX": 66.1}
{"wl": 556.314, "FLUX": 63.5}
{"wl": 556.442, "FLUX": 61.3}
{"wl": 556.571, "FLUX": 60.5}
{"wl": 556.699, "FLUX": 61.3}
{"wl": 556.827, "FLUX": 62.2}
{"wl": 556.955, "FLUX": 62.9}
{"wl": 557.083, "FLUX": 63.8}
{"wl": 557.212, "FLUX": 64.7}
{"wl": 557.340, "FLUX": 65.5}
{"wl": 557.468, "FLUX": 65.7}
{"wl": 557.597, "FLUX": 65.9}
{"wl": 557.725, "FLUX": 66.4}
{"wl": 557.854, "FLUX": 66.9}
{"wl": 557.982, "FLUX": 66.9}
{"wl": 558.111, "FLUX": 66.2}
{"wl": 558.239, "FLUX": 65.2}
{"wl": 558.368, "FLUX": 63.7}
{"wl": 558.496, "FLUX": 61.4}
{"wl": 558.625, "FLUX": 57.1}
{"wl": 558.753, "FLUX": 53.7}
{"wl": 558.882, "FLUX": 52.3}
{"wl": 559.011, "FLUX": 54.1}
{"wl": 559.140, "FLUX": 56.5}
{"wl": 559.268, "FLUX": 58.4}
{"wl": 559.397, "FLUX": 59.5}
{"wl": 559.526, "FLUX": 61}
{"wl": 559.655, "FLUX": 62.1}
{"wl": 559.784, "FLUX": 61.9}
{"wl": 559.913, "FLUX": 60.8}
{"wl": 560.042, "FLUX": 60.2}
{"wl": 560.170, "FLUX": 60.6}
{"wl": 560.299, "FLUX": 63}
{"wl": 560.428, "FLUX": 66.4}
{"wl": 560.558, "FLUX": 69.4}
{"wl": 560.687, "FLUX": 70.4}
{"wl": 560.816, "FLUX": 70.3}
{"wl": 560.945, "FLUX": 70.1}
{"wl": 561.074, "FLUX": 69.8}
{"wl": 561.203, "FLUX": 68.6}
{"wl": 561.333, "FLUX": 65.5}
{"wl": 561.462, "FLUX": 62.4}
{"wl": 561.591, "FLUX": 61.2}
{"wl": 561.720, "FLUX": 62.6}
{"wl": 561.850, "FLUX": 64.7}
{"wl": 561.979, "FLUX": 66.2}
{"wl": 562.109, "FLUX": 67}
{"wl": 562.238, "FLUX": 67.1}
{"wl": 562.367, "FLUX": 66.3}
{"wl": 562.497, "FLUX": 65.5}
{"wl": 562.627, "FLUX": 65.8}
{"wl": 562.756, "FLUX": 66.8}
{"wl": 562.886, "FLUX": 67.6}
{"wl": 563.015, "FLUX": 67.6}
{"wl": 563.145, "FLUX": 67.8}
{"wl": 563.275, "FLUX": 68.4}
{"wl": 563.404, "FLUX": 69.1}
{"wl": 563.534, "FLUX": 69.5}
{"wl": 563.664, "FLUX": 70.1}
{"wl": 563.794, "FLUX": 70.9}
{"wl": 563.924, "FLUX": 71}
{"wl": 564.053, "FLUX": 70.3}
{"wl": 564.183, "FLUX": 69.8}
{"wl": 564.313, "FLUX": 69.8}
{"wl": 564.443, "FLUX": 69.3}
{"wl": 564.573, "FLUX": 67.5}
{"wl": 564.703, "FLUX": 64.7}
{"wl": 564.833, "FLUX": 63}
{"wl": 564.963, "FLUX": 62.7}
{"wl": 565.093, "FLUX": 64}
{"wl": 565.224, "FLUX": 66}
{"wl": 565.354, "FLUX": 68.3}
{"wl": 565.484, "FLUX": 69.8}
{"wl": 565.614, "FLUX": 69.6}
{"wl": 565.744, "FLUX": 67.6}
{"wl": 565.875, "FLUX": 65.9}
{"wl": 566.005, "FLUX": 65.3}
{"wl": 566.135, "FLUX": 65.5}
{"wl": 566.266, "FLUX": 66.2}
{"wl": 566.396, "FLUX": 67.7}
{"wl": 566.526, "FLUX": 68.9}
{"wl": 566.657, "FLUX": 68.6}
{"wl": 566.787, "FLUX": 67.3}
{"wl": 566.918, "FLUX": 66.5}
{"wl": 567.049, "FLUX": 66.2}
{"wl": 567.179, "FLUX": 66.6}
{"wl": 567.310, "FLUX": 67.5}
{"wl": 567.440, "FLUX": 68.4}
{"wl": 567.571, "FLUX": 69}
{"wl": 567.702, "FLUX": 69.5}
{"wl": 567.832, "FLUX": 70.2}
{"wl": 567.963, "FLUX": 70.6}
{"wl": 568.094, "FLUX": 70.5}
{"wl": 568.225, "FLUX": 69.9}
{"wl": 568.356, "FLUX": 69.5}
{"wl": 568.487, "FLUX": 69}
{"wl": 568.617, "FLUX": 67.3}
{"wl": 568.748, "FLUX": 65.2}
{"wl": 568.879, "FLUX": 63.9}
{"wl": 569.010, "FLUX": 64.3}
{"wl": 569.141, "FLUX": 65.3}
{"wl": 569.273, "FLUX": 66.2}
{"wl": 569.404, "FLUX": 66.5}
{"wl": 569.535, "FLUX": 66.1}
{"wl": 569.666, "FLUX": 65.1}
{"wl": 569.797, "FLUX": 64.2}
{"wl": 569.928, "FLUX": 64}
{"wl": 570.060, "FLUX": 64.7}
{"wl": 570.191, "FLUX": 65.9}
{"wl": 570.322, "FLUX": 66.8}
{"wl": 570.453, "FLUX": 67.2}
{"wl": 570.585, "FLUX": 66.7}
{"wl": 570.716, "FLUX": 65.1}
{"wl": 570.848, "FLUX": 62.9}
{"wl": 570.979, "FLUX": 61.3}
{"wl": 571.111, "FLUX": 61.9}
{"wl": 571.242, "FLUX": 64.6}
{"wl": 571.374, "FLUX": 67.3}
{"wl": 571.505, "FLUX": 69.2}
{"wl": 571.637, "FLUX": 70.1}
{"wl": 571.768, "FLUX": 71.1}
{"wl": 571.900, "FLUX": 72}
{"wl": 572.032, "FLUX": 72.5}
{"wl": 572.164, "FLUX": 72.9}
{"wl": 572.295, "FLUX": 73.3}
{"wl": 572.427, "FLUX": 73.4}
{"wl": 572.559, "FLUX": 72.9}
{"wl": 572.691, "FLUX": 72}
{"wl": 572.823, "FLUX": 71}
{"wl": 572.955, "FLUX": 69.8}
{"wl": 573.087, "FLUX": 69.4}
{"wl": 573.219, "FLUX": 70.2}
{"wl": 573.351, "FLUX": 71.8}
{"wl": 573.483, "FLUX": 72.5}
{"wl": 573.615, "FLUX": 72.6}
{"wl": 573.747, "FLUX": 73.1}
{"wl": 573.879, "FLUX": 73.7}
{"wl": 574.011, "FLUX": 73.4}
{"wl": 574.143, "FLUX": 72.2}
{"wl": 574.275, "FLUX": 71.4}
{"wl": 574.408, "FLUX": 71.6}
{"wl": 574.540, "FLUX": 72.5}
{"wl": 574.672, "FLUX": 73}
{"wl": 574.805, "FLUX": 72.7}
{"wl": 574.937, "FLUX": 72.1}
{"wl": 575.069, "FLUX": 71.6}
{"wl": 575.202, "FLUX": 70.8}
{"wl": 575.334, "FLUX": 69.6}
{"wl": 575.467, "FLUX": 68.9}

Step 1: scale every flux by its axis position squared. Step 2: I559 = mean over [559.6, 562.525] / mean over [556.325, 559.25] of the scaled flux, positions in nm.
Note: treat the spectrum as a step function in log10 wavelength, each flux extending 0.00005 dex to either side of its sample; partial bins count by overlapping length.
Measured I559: 1.1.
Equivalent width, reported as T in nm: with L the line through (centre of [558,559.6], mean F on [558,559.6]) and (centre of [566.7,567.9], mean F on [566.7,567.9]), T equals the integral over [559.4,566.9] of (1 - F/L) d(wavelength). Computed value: -0.333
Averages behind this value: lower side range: 59.3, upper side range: 67.9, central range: 66.5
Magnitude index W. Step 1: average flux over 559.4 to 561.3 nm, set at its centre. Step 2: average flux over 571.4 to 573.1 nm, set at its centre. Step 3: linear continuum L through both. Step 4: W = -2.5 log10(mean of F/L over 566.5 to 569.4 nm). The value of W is 0.02 mag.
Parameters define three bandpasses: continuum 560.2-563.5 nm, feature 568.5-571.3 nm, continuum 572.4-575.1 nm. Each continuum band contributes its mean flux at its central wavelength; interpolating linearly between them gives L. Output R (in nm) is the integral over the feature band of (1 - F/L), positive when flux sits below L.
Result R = 0.21 nm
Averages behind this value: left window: 66.7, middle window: 65.1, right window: 72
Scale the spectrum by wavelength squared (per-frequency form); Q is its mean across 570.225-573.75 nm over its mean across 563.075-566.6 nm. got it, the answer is 1.05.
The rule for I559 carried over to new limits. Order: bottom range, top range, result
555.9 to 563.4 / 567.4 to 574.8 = 1.12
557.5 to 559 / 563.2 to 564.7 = 1.14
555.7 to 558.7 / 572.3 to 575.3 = 1.19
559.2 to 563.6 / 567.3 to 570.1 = 1.05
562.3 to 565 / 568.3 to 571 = 0.99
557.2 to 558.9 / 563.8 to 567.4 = 1.09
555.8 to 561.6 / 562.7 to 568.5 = 1.10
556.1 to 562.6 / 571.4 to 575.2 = 1.19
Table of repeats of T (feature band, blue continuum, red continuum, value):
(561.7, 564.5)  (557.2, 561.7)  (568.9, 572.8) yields -0.15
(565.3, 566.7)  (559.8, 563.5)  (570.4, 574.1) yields 0.00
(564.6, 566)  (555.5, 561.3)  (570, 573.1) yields 0.00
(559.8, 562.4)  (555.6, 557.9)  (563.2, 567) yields 0.03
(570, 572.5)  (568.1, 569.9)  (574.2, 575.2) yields 0.03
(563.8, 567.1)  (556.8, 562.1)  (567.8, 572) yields -0.10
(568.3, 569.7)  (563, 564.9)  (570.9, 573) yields 0.06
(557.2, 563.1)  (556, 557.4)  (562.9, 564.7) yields 0.20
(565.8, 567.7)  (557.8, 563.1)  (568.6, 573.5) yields -0.03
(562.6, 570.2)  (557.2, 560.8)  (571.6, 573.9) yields 0.01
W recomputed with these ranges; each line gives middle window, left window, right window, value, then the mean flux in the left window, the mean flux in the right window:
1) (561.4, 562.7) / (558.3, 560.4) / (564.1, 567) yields -0.038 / 59.3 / 67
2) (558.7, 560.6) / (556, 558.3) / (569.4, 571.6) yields 0.084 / 64.6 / 65.3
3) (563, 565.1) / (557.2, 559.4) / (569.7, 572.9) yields -0.059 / 61.7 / 68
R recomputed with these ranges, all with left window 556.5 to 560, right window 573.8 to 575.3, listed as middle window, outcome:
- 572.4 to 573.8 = -0.01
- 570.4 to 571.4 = 0.08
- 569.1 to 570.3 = 0.06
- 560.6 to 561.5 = -0.07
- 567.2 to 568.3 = -0.02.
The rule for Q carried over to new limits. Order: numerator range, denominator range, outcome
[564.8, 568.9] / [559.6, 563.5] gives 1.04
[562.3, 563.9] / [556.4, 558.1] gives 1.08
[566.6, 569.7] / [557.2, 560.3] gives 1.13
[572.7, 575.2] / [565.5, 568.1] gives 1.09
